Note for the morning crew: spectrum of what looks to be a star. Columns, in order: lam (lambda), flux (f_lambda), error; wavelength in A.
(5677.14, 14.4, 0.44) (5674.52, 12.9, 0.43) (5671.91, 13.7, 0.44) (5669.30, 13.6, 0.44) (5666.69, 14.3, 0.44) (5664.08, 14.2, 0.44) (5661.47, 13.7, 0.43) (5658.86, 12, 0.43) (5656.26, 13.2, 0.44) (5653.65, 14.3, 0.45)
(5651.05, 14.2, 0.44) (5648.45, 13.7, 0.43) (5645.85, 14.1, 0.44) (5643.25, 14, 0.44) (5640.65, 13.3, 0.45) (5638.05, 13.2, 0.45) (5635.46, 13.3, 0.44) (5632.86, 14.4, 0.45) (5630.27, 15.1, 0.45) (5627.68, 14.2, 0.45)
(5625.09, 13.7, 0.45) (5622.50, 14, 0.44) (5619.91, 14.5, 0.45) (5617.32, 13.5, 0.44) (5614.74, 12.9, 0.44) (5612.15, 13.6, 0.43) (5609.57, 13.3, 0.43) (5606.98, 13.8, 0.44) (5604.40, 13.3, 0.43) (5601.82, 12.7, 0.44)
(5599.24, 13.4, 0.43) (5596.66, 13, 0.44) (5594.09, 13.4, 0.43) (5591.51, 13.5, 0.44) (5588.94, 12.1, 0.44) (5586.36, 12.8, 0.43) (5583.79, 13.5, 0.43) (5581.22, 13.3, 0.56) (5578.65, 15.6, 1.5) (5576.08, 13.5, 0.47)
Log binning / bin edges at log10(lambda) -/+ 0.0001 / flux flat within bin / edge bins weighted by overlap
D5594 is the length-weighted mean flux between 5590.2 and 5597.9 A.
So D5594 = 13.3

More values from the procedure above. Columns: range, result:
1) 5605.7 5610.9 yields 13.5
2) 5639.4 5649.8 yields 13.8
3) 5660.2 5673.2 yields 13.9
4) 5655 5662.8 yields 13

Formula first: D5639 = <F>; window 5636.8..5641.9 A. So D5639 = 13.2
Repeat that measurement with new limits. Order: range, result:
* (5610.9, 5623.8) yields 13.7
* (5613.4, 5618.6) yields 13.2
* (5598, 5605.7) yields 13.1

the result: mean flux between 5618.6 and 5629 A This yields 14.1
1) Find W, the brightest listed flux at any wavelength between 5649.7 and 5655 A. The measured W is 14.3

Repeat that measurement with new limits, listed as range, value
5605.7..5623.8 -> 14.5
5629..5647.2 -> 15.1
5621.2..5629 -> 14.2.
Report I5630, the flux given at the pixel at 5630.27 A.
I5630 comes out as 15.1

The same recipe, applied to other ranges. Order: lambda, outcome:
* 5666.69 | 14.3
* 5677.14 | 14.4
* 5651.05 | 14.2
